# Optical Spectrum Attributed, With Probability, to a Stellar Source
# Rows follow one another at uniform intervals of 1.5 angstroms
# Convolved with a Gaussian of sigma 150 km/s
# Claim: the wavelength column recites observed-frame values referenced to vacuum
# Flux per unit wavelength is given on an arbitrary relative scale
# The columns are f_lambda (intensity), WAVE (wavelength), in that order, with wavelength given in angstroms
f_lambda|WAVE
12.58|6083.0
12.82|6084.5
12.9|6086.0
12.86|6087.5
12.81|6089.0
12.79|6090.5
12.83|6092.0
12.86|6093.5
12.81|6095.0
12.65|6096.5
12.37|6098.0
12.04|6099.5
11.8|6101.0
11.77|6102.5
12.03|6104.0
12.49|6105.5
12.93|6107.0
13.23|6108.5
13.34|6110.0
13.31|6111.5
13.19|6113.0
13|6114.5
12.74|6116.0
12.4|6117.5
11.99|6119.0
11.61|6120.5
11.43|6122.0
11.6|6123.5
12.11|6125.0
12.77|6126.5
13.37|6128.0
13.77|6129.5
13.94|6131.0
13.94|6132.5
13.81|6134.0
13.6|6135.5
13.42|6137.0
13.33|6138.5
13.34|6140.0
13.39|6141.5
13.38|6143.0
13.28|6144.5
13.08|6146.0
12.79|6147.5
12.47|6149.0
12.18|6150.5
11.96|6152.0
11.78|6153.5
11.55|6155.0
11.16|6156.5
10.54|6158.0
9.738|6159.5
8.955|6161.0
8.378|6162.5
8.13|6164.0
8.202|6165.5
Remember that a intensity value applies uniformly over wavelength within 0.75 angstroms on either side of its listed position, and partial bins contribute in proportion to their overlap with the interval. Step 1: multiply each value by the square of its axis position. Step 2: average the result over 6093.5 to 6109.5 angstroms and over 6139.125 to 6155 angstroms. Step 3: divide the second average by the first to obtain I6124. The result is 1.04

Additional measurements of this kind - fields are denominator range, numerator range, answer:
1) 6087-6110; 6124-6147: 1.07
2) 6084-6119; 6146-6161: 0.92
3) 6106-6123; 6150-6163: 0.86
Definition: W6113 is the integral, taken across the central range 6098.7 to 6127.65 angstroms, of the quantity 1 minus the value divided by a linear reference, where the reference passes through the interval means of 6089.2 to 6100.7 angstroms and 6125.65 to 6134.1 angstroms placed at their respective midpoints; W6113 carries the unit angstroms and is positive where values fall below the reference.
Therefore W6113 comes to 1.5 angstroms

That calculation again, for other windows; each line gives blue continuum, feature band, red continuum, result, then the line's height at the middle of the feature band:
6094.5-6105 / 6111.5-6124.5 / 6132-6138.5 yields 0.63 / 12.9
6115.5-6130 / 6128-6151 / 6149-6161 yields -3.08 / 11.8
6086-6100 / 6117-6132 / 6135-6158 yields 0.16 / 12.7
